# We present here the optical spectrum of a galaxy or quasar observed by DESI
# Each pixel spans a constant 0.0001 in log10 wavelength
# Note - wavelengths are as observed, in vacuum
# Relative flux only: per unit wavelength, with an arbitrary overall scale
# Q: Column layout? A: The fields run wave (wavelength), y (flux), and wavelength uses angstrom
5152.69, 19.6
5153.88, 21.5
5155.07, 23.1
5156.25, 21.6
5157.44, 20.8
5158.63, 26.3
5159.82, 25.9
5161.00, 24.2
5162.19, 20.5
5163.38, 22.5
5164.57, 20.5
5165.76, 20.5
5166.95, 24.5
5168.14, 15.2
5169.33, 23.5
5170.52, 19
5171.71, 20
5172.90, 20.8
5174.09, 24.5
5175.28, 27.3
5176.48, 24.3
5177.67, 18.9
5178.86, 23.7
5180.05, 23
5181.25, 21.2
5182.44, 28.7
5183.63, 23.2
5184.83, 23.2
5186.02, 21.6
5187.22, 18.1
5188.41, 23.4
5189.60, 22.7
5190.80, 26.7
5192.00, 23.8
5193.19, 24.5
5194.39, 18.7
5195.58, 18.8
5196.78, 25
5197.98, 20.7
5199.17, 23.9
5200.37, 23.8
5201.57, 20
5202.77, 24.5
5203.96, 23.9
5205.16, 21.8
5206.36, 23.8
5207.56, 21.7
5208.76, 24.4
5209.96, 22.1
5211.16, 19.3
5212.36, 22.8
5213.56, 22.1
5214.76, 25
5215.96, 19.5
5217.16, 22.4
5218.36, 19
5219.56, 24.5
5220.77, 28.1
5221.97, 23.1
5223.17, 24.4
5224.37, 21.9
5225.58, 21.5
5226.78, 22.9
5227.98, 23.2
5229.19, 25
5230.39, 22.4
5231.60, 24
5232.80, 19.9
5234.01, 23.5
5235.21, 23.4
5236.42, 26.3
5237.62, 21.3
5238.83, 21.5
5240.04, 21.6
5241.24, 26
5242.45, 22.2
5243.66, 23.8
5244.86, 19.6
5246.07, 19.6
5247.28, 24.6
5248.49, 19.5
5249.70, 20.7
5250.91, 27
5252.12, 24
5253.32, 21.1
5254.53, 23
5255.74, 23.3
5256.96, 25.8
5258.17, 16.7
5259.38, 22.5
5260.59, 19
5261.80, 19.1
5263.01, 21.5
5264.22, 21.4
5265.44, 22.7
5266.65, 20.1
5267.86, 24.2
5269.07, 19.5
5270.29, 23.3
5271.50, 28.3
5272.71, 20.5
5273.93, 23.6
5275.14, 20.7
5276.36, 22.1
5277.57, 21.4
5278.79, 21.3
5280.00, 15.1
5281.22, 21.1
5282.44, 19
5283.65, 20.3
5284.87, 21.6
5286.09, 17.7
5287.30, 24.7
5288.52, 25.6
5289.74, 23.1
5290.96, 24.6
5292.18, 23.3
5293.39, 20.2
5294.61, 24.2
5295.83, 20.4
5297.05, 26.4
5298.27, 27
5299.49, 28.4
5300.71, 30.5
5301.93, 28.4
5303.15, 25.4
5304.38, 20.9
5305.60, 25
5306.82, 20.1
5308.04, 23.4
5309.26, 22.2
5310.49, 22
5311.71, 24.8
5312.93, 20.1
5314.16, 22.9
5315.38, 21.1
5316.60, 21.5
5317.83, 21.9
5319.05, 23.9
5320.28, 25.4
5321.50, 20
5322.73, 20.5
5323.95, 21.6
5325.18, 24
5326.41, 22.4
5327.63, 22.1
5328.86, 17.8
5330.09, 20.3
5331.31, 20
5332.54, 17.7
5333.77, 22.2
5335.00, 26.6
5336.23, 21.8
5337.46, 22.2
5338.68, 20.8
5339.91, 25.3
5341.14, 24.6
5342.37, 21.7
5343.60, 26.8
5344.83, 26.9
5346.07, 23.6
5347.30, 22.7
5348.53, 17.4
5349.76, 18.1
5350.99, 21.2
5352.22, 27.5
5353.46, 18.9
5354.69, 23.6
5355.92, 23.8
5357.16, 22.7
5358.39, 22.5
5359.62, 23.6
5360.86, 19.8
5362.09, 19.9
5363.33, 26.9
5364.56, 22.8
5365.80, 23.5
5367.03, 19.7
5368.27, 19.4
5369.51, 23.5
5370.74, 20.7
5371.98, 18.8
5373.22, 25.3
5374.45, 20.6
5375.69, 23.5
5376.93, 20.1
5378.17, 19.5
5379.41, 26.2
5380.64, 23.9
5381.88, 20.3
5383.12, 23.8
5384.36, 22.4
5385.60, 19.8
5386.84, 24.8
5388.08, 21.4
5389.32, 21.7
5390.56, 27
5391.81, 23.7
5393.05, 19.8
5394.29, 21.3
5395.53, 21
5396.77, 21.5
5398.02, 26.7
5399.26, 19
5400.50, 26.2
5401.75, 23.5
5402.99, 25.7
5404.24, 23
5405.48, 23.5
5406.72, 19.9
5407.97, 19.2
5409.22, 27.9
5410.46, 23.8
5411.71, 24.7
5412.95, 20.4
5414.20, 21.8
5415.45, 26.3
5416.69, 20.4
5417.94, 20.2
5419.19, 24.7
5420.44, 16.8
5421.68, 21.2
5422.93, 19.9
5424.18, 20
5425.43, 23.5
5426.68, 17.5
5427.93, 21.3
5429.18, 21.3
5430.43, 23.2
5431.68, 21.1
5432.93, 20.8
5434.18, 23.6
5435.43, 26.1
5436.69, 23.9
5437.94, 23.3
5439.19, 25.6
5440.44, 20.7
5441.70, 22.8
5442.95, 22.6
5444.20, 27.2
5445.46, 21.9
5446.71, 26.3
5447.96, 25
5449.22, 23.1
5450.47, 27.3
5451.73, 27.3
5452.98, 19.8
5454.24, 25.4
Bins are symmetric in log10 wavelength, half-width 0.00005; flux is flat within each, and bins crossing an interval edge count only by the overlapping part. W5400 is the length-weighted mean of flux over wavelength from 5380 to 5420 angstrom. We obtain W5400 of 22.8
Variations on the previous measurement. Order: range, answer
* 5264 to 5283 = 21.5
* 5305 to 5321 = 22.6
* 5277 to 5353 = 22.6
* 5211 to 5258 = 22.8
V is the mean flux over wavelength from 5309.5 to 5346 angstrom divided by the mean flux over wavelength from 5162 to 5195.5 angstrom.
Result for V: 1.01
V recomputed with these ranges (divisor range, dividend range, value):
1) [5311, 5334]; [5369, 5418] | 1.05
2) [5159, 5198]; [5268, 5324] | 1.01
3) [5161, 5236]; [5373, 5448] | 1.00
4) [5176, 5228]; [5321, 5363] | 0.97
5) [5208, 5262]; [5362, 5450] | 1.00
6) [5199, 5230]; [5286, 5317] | 1.04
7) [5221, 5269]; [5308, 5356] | 0.99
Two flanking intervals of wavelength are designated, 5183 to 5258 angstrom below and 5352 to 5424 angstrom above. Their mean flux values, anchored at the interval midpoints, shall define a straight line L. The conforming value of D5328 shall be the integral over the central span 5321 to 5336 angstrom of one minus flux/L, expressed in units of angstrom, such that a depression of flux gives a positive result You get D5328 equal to 0.8 angstrom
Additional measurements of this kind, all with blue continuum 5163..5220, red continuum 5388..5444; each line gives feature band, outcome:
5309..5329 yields 0.28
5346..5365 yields 0.26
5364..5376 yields 0.39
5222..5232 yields -0.35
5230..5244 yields -0.38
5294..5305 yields -1.63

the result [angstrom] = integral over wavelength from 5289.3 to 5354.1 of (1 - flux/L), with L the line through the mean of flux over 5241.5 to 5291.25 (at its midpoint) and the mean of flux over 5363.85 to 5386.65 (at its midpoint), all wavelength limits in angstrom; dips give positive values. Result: -2.85 angstrom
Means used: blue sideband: 21.8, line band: 22.9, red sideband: 22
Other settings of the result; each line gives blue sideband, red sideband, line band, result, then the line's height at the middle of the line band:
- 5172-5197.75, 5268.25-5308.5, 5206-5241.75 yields 0.06 angstrom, 22.9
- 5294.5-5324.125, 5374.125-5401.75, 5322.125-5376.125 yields 1.99 angstrom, 23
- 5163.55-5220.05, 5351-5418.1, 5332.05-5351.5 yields -0.01 angstrom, 22.5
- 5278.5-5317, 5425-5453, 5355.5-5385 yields 1.19 angstrom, 23.1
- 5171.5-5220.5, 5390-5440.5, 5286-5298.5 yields -0.51 angstrom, 22.6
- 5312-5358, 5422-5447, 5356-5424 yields 0.24 angstrom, 22.4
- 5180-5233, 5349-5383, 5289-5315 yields -1.84 angstrom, 22.4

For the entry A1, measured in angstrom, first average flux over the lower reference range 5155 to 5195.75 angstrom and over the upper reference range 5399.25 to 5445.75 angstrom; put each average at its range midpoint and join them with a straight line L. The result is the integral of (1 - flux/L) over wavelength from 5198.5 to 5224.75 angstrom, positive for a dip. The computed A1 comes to -0.4 angstrom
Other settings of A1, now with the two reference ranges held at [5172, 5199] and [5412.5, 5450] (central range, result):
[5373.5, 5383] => 0.13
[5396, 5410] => -0.48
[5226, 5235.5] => -0.10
